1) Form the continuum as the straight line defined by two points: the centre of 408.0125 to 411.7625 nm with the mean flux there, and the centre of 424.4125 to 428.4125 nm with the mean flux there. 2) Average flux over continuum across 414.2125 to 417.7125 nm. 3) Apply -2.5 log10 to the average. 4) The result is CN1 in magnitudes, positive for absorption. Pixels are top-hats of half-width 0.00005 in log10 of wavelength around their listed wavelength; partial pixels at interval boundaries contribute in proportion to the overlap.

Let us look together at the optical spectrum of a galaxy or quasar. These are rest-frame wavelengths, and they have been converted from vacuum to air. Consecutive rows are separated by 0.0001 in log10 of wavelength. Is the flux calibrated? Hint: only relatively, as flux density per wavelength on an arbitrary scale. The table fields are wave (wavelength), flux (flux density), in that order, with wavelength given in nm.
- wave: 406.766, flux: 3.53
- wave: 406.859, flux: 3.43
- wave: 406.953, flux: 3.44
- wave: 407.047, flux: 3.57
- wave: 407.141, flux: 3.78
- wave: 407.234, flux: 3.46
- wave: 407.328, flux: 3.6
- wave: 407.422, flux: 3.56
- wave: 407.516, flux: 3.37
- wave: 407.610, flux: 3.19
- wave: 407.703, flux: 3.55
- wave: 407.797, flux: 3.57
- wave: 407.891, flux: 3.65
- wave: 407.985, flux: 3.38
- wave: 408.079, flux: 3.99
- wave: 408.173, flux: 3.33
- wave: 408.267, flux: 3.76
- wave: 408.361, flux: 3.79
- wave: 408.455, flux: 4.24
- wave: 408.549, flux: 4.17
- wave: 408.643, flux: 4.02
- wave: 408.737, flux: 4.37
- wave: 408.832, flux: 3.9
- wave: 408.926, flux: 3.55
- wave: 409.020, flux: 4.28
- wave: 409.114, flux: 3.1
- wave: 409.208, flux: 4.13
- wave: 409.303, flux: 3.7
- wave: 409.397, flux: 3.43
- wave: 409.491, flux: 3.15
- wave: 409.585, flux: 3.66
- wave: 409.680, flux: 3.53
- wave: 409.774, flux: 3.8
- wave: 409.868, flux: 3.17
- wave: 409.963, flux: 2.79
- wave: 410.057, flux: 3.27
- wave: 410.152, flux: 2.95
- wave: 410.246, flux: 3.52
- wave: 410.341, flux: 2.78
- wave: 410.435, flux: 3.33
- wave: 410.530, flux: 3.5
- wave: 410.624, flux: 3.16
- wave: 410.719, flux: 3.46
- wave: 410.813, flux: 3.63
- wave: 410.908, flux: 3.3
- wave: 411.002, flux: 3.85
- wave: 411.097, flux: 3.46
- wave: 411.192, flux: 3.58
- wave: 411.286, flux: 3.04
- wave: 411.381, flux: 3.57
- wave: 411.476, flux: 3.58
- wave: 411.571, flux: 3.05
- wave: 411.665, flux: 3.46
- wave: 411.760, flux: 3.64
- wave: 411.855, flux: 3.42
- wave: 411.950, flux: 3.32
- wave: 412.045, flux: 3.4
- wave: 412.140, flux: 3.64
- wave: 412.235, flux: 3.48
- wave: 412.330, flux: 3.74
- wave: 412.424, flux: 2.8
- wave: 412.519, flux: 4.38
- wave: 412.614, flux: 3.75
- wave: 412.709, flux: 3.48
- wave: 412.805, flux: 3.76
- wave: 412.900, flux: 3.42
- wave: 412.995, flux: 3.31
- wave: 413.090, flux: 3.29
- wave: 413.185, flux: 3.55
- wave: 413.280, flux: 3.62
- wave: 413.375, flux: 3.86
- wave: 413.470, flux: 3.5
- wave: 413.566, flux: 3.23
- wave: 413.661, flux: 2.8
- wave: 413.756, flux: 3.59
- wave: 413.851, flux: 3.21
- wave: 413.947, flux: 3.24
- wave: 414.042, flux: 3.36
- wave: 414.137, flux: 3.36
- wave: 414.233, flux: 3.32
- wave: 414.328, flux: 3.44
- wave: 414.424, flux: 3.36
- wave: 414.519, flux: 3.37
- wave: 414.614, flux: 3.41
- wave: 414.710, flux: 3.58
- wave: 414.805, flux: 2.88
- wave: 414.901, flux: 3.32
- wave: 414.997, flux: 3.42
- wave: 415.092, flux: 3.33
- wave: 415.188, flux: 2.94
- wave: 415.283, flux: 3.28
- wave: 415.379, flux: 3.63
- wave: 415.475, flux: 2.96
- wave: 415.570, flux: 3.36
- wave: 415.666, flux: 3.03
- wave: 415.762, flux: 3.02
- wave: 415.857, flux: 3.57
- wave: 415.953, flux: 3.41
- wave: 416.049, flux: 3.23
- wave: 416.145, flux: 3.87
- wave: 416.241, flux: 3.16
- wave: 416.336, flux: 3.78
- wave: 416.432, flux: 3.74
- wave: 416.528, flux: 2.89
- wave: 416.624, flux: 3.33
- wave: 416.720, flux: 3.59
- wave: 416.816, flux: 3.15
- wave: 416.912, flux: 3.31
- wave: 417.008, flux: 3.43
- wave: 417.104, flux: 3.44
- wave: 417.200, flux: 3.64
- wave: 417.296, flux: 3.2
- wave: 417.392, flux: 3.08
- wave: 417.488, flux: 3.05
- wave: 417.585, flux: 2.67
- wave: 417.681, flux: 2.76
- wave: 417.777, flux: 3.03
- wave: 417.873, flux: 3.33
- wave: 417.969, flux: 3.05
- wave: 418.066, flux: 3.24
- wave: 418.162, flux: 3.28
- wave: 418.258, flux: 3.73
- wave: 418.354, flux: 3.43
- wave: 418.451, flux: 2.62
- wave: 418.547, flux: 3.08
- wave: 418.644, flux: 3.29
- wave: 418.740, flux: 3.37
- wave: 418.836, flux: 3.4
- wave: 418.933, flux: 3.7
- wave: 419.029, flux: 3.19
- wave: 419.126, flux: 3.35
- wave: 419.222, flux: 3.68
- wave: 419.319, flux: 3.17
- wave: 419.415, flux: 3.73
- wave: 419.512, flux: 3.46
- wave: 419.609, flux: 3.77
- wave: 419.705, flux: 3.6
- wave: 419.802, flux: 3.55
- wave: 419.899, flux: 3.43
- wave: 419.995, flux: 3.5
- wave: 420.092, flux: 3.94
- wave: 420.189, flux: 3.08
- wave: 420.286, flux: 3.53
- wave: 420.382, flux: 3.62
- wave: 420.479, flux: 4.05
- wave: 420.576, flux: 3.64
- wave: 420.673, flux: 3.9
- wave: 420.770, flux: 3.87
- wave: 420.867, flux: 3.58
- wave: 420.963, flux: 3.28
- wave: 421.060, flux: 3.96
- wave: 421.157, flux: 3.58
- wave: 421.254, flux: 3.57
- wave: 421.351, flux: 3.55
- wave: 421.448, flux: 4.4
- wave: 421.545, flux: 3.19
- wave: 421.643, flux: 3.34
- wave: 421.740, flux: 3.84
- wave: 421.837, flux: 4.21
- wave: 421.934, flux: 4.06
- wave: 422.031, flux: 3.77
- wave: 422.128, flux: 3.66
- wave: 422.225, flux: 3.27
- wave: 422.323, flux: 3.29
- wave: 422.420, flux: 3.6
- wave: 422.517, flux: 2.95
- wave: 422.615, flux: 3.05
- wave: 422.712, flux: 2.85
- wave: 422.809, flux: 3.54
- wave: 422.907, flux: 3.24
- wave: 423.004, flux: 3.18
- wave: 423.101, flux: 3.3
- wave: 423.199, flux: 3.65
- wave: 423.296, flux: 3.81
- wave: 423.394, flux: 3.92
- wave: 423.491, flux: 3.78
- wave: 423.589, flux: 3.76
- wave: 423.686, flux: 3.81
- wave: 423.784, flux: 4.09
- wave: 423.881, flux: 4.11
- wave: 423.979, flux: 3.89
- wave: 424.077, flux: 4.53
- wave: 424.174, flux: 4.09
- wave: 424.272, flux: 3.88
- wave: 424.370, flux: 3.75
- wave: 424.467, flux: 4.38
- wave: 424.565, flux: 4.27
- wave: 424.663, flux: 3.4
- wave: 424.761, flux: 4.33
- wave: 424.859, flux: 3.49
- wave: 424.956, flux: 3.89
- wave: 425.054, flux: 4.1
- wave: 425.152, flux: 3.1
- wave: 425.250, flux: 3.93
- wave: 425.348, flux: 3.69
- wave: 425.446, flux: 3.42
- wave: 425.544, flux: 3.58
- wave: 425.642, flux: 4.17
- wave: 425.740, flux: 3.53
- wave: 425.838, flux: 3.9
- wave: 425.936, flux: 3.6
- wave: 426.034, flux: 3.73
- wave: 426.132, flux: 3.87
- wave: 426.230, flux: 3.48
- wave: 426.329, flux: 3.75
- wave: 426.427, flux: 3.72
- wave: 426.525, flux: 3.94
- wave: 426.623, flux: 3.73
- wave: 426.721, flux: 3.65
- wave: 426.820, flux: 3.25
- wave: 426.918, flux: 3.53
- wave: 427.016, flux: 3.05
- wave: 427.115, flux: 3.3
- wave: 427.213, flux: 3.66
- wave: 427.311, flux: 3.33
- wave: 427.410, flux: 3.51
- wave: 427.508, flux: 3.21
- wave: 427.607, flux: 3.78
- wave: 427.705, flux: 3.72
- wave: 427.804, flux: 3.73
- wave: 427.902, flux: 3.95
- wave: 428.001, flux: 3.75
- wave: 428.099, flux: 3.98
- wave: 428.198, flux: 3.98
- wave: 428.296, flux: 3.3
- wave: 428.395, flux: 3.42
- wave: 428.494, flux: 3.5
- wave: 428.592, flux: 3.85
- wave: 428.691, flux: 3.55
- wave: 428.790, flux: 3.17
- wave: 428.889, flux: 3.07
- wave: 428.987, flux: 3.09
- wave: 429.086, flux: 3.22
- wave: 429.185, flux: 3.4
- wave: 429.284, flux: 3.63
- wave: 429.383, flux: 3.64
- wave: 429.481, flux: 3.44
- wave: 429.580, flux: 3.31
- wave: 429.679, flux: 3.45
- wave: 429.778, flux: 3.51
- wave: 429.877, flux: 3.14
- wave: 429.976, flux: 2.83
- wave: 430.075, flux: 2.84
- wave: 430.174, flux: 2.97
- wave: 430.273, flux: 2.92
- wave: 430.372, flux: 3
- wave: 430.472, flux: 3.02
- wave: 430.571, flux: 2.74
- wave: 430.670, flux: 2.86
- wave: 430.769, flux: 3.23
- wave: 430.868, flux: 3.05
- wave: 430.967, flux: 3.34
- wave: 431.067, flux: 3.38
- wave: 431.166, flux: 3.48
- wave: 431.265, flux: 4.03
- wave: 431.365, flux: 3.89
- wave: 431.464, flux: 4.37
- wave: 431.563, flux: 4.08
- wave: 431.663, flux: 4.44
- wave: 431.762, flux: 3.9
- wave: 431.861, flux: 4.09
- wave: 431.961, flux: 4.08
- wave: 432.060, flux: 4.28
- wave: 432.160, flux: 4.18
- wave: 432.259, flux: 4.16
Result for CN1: 0.095 mag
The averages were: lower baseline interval 3.55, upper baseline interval 3.69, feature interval 3.3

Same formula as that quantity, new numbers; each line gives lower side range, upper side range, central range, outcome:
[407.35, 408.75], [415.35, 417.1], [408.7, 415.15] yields 0.03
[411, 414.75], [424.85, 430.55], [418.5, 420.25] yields 0.00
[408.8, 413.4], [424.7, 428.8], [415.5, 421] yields 0.05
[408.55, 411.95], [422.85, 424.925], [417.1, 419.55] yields 0.14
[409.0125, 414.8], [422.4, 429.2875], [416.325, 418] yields 0.09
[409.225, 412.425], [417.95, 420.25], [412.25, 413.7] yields -0.03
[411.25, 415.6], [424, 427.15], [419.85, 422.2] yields -0.02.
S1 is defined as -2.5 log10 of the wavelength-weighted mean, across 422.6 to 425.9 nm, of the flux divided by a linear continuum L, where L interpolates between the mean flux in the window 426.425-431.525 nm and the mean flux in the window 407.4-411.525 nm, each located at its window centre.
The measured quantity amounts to -0.09 mag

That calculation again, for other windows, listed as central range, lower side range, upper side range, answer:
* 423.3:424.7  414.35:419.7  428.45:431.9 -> -0.18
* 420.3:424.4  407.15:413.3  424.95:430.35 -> -0.05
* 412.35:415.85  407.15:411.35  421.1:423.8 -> 0.06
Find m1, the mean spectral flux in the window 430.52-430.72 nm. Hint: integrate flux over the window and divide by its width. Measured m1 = 2.81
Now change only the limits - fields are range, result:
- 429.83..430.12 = 2.94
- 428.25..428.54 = 3.4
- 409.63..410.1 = 3.31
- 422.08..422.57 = 3.35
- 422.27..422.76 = 3.15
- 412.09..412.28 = 3.56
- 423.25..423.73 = 3.82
